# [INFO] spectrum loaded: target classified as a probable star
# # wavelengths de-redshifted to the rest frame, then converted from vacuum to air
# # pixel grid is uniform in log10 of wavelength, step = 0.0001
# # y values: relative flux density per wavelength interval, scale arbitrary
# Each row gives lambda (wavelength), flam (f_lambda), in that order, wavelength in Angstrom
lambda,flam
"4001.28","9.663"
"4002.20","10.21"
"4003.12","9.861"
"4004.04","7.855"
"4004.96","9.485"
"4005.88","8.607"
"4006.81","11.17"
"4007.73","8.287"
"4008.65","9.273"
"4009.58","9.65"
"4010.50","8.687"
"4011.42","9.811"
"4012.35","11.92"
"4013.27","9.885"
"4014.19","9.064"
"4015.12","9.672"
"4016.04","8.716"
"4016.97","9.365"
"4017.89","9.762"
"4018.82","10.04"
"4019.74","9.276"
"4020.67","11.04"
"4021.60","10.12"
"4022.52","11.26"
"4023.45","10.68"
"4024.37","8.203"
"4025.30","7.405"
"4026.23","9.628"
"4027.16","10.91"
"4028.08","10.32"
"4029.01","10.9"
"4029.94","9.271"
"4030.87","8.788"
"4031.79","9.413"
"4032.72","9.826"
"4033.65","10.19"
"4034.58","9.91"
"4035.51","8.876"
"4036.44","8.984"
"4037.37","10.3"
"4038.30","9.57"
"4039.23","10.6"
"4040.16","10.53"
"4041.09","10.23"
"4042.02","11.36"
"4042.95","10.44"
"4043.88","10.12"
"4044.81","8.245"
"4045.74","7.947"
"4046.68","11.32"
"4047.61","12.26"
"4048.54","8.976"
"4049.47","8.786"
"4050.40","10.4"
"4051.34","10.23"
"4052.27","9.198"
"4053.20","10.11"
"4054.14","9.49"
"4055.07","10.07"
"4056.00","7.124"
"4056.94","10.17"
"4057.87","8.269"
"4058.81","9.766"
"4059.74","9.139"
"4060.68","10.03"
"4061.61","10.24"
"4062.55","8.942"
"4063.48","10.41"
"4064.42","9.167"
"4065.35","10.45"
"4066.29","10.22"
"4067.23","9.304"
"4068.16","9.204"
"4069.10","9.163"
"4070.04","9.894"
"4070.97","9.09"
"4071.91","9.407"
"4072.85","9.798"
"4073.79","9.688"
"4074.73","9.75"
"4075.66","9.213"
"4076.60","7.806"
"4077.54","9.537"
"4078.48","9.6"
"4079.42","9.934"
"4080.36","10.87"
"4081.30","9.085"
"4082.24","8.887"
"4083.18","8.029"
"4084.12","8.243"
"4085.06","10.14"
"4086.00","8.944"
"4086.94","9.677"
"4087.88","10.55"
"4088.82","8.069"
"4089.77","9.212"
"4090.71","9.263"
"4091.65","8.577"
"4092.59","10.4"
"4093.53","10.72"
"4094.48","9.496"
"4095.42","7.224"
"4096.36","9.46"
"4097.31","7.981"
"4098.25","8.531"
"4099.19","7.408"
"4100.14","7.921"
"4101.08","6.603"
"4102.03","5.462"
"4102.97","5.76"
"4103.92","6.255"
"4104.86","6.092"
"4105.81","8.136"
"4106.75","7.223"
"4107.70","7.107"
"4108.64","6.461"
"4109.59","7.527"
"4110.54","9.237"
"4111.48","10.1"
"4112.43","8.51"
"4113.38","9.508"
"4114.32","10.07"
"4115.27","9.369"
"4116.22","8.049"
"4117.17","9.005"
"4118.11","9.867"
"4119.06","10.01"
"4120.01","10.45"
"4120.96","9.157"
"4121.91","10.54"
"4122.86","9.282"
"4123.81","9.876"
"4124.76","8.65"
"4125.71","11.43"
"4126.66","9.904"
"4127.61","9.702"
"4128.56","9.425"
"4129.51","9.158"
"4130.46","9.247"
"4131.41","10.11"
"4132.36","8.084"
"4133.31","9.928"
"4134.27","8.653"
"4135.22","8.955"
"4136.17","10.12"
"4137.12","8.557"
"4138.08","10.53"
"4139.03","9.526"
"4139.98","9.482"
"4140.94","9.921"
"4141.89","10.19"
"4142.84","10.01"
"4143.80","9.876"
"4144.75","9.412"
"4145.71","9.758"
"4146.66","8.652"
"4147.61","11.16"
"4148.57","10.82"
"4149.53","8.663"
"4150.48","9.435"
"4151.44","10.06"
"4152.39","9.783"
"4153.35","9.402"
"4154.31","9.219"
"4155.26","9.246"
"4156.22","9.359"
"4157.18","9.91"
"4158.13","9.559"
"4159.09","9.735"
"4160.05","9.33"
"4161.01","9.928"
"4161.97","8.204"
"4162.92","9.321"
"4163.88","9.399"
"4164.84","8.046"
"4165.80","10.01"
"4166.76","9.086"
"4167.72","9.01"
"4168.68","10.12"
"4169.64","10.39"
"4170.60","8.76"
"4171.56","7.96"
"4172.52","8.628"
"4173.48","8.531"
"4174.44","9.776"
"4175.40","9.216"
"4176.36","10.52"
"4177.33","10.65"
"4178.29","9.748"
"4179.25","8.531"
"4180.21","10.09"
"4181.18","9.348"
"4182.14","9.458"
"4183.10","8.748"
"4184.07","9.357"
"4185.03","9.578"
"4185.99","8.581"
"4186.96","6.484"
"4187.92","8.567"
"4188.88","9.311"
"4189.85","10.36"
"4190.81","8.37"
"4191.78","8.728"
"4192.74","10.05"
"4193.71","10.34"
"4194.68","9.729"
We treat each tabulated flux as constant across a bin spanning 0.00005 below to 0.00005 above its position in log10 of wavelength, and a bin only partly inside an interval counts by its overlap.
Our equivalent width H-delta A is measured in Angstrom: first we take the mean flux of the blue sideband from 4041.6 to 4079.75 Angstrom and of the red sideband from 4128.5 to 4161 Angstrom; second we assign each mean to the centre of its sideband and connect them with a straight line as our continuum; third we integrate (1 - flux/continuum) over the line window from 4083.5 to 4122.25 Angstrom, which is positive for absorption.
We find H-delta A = 4.1 Angstrom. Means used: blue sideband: 9.61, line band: 8.58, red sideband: 9.57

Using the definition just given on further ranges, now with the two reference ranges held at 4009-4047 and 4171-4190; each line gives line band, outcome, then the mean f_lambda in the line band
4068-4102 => 1.8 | 9.04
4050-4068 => 0.1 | 9.61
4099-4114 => 3.1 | 7.49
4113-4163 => -1.3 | 9.58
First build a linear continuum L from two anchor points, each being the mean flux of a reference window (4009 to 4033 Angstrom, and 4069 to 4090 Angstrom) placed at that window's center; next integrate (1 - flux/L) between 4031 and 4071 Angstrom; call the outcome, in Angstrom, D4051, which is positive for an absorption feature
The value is -0.76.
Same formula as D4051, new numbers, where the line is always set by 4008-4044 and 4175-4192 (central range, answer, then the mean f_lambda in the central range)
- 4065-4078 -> 0.3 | 9.45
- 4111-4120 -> 0.0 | 9.45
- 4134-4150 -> -0.5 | 9.68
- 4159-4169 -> 0.0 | 9.26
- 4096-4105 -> 2.2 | 7.16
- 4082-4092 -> 0.6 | 9.06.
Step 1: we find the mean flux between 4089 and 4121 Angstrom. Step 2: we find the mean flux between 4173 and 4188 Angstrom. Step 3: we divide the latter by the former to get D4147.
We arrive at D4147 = 1.10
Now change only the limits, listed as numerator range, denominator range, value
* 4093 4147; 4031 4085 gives 0.93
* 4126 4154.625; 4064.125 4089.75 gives 1.02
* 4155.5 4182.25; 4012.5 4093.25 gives 0.97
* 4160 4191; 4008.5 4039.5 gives 0.94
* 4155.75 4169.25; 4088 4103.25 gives 1.12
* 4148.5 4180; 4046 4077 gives 0.98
